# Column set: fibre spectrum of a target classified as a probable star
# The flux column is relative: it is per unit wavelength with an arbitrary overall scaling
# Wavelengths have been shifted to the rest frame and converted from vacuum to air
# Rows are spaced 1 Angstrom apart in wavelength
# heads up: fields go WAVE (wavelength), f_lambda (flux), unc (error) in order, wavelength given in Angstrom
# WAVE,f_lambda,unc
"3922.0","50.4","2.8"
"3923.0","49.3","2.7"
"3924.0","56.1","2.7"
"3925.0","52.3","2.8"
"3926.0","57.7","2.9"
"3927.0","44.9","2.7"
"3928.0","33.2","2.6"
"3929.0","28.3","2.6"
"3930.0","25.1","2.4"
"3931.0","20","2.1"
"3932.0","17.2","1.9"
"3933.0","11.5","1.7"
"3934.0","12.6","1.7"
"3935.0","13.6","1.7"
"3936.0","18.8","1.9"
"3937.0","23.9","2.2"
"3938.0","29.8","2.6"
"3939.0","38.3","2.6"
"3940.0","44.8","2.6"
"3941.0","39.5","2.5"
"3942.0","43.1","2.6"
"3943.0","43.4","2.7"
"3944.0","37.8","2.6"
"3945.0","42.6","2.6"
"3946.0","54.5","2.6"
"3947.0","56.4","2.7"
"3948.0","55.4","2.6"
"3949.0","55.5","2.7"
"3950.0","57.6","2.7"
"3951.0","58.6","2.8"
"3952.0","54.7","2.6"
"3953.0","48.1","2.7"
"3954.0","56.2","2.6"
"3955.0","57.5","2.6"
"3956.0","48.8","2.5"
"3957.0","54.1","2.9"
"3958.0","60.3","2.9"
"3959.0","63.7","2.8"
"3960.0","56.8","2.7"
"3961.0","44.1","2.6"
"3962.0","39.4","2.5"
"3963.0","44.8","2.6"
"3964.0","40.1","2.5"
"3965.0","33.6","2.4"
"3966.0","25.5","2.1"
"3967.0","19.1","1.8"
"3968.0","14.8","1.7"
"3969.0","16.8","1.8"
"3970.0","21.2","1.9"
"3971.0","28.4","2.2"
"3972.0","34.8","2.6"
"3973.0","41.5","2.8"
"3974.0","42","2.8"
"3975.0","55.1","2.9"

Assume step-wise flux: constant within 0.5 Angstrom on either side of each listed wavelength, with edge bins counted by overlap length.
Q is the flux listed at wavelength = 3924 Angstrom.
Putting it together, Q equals 56.1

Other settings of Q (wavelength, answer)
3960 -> 56.8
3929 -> 28.3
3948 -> 55.4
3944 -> 37.8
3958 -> 60.3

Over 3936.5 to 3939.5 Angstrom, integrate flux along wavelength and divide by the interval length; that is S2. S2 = 30.7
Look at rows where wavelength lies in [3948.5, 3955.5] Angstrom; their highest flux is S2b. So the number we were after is 58.6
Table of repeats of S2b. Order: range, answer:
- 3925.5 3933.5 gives 57.7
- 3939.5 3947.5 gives 56.4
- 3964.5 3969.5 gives 33.6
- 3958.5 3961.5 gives 63.7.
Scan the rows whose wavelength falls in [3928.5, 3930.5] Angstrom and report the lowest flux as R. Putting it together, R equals 25.1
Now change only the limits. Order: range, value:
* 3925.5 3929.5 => 28.3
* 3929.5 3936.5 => 11.5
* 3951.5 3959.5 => 48.1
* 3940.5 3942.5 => 39.5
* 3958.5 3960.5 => 56.8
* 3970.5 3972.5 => 28.4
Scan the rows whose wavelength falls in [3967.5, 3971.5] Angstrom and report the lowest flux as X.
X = 14.8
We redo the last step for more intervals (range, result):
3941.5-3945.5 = 37.8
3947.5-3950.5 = 55.4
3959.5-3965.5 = 33.6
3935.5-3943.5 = 18.8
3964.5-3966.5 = 25.5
